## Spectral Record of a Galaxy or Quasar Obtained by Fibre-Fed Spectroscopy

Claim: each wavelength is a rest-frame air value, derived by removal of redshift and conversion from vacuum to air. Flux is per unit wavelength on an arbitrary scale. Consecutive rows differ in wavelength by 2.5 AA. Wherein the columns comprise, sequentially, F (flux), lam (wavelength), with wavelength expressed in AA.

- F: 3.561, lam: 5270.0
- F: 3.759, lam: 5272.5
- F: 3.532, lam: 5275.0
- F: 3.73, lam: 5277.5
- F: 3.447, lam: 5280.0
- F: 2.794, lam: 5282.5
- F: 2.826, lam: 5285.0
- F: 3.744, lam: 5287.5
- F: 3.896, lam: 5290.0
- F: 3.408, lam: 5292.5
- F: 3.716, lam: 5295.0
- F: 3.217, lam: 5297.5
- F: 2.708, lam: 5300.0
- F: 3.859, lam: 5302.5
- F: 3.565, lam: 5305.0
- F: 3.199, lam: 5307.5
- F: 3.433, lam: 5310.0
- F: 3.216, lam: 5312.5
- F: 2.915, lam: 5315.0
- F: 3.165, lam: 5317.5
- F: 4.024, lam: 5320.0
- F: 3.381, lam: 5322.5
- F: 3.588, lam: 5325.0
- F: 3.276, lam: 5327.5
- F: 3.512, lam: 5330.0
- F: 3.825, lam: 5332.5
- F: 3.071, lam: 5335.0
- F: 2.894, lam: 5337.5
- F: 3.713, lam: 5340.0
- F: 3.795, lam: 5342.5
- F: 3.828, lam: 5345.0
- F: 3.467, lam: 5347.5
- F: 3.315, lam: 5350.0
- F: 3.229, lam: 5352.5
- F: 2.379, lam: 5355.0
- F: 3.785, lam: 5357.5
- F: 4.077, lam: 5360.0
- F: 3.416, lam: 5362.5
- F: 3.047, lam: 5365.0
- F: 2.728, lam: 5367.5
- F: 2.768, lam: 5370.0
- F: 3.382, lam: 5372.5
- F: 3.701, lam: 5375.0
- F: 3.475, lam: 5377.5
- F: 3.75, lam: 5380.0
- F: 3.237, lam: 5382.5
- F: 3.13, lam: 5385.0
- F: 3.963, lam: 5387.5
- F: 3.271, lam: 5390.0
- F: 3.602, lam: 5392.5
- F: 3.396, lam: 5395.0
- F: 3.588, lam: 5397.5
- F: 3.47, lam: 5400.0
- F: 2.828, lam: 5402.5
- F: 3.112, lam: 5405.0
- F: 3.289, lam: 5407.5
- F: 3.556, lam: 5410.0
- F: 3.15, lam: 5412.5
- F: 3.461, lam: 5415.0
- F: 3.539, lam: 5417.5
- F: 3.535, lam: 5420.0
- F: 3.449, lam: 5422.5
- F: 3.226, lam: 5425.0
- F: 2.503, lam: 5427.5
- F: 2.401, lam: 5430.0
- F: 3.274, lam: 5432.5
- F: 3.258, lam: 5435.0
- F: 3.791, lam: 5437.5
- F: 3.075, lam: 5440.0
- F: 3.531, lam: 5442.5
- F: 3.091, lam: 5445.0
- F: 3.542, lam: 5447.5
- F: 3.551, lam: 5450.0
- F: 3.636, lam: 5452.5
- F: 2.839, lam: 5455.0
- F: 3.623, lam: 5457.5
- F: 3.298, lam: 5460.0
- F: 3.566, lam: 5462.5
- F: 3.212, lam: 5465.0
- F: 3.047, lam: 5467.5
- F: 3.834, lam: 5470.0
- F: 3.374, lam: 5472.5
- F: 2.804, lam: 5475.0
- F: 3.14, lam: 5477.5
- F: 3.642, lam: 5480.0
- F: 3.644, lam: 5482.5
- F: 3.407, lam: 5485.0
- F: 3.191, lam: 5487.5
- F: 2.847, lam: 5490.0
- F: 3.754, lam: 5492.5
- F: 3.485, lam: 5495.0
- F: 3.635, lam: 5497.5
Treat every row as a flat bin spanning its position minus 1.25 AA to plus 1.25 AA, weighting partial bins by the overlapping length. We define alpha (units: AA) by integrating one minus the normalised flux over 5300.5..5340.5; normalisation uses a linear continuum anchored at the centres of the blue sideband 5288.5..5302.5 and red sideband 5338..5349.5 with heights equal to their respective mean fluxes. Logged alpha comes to 1.5 AA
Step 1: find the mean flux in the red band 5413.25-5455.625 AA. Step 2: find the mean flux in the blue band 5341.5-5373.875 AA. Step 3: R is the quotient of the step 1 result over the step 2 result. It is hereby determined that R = 0.99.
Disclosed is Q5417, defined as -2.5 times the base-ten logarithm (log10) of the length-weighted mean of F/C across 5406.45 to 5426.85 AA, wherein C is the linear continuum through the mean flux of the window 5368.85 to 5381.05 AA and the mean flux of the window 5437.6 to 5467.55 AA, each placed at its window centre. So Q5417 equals 0.004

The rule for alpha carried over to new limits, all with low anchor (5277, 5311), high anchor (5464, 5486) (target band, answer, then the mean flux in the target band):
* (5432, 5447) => 0.0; 3.35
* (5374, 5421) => -0.8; 3.42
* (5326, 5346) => -0.6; 3.49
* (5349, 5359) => 0.5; 3.2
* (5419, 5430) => 0.9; 3.08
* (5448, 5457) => -0.1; 3.38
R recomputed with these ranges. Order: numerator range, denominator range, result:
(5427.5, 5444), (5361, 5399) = 0.94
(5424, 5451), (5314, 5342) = 0.94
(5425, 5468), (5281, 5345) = 0.96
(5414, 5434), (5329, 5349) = 0.90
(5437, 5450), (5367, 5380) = 1.03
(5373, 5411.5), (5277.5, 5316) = 1.02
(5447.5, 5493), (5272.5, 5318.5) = 1.00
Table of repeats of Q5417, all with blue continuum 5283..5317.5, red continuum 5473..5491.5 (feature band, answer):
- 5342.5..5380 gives -0.01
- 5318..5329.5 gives -0.07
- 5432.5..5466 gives -0.04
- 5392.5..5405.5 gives -0.01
